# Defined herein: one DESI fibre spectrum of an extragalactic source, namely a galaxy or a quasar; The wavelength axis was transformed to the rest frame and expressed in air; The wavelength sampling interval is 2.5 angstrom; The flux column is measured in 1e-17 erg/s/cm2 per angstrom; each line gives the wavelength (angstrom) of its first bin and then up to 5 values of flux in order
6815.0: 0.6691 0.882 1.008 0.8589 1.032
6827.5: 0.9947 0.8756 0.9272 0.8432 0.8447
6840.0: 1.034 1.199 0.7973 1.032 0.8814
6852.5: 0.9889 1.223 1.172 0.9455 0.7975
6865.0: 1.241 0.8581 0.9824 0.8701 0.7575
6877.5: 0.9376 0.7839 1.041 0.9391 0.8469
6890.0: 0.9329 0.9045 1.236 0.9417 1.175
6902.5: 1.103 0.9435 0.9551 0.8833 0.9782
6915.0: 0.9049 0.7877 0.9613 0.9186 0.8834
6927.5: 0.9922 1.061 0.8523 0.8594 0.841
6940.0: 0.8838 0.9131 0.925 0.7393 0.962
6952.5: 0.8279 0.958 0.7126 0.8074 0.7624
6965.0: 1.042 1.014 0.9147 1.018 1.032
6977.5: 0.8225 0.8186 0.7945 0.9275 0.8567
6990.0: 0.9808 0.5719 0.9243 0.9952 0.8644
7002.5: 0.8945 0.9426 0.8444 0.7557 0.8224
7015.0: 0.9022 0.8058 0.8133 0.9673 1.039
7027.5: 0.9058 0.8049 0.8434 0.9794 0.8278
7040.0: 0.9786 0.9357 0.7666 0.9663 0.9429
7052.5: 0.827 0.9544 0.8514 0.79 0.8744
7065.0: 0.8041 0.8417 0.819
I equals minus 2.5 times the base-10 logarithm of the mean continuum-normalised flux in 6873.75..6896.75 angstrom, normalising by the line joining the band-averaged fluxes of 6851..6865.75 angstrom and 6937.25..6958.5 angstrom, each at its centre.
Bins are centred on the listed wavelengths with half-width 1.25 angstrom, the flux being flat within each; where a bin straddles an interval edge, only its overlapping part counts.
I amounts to 0.07 mag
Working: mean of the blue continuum 1.05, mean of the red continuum 0.865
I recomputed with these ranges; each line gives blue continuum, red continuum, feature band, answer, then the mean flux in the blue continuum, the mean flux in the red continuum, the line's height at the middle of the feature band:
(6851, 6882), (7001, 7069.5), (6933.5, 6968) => 0.059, 0.964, 0.876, 0.92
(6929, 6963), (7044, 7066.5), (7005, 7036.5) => -0.014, 0.865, 0.865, 0.865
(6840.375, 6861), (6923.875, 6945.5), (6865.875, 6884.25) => 0.112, 1.03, 0.912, 0.997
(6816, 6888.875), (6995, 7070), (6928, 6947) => 0.019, 0.951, 0.88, 0.917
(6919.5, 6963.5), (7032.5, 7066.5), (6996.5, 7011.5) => 0.002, 0.88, 0.883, 0.882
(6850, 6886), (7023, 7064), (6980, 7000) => 0.066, 0.964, 0.894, 0.915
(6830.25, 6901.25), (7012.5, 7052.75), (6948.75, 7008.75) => 0.037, 0.968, 0.894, 0.918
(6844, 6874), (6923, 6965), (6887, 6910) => -0.077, 0.982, 0.88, 0.934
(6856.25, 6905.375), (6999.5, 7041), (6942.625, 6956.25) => 0.050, 0.971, 0.882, 0.927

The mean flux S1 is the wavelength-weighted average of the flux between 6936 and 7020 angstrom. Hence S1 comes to 0.874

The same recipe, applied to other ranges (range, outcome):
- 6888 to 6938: 0.956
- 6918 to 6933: 0.942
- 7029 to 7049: 0.89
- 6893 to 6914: 1.02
